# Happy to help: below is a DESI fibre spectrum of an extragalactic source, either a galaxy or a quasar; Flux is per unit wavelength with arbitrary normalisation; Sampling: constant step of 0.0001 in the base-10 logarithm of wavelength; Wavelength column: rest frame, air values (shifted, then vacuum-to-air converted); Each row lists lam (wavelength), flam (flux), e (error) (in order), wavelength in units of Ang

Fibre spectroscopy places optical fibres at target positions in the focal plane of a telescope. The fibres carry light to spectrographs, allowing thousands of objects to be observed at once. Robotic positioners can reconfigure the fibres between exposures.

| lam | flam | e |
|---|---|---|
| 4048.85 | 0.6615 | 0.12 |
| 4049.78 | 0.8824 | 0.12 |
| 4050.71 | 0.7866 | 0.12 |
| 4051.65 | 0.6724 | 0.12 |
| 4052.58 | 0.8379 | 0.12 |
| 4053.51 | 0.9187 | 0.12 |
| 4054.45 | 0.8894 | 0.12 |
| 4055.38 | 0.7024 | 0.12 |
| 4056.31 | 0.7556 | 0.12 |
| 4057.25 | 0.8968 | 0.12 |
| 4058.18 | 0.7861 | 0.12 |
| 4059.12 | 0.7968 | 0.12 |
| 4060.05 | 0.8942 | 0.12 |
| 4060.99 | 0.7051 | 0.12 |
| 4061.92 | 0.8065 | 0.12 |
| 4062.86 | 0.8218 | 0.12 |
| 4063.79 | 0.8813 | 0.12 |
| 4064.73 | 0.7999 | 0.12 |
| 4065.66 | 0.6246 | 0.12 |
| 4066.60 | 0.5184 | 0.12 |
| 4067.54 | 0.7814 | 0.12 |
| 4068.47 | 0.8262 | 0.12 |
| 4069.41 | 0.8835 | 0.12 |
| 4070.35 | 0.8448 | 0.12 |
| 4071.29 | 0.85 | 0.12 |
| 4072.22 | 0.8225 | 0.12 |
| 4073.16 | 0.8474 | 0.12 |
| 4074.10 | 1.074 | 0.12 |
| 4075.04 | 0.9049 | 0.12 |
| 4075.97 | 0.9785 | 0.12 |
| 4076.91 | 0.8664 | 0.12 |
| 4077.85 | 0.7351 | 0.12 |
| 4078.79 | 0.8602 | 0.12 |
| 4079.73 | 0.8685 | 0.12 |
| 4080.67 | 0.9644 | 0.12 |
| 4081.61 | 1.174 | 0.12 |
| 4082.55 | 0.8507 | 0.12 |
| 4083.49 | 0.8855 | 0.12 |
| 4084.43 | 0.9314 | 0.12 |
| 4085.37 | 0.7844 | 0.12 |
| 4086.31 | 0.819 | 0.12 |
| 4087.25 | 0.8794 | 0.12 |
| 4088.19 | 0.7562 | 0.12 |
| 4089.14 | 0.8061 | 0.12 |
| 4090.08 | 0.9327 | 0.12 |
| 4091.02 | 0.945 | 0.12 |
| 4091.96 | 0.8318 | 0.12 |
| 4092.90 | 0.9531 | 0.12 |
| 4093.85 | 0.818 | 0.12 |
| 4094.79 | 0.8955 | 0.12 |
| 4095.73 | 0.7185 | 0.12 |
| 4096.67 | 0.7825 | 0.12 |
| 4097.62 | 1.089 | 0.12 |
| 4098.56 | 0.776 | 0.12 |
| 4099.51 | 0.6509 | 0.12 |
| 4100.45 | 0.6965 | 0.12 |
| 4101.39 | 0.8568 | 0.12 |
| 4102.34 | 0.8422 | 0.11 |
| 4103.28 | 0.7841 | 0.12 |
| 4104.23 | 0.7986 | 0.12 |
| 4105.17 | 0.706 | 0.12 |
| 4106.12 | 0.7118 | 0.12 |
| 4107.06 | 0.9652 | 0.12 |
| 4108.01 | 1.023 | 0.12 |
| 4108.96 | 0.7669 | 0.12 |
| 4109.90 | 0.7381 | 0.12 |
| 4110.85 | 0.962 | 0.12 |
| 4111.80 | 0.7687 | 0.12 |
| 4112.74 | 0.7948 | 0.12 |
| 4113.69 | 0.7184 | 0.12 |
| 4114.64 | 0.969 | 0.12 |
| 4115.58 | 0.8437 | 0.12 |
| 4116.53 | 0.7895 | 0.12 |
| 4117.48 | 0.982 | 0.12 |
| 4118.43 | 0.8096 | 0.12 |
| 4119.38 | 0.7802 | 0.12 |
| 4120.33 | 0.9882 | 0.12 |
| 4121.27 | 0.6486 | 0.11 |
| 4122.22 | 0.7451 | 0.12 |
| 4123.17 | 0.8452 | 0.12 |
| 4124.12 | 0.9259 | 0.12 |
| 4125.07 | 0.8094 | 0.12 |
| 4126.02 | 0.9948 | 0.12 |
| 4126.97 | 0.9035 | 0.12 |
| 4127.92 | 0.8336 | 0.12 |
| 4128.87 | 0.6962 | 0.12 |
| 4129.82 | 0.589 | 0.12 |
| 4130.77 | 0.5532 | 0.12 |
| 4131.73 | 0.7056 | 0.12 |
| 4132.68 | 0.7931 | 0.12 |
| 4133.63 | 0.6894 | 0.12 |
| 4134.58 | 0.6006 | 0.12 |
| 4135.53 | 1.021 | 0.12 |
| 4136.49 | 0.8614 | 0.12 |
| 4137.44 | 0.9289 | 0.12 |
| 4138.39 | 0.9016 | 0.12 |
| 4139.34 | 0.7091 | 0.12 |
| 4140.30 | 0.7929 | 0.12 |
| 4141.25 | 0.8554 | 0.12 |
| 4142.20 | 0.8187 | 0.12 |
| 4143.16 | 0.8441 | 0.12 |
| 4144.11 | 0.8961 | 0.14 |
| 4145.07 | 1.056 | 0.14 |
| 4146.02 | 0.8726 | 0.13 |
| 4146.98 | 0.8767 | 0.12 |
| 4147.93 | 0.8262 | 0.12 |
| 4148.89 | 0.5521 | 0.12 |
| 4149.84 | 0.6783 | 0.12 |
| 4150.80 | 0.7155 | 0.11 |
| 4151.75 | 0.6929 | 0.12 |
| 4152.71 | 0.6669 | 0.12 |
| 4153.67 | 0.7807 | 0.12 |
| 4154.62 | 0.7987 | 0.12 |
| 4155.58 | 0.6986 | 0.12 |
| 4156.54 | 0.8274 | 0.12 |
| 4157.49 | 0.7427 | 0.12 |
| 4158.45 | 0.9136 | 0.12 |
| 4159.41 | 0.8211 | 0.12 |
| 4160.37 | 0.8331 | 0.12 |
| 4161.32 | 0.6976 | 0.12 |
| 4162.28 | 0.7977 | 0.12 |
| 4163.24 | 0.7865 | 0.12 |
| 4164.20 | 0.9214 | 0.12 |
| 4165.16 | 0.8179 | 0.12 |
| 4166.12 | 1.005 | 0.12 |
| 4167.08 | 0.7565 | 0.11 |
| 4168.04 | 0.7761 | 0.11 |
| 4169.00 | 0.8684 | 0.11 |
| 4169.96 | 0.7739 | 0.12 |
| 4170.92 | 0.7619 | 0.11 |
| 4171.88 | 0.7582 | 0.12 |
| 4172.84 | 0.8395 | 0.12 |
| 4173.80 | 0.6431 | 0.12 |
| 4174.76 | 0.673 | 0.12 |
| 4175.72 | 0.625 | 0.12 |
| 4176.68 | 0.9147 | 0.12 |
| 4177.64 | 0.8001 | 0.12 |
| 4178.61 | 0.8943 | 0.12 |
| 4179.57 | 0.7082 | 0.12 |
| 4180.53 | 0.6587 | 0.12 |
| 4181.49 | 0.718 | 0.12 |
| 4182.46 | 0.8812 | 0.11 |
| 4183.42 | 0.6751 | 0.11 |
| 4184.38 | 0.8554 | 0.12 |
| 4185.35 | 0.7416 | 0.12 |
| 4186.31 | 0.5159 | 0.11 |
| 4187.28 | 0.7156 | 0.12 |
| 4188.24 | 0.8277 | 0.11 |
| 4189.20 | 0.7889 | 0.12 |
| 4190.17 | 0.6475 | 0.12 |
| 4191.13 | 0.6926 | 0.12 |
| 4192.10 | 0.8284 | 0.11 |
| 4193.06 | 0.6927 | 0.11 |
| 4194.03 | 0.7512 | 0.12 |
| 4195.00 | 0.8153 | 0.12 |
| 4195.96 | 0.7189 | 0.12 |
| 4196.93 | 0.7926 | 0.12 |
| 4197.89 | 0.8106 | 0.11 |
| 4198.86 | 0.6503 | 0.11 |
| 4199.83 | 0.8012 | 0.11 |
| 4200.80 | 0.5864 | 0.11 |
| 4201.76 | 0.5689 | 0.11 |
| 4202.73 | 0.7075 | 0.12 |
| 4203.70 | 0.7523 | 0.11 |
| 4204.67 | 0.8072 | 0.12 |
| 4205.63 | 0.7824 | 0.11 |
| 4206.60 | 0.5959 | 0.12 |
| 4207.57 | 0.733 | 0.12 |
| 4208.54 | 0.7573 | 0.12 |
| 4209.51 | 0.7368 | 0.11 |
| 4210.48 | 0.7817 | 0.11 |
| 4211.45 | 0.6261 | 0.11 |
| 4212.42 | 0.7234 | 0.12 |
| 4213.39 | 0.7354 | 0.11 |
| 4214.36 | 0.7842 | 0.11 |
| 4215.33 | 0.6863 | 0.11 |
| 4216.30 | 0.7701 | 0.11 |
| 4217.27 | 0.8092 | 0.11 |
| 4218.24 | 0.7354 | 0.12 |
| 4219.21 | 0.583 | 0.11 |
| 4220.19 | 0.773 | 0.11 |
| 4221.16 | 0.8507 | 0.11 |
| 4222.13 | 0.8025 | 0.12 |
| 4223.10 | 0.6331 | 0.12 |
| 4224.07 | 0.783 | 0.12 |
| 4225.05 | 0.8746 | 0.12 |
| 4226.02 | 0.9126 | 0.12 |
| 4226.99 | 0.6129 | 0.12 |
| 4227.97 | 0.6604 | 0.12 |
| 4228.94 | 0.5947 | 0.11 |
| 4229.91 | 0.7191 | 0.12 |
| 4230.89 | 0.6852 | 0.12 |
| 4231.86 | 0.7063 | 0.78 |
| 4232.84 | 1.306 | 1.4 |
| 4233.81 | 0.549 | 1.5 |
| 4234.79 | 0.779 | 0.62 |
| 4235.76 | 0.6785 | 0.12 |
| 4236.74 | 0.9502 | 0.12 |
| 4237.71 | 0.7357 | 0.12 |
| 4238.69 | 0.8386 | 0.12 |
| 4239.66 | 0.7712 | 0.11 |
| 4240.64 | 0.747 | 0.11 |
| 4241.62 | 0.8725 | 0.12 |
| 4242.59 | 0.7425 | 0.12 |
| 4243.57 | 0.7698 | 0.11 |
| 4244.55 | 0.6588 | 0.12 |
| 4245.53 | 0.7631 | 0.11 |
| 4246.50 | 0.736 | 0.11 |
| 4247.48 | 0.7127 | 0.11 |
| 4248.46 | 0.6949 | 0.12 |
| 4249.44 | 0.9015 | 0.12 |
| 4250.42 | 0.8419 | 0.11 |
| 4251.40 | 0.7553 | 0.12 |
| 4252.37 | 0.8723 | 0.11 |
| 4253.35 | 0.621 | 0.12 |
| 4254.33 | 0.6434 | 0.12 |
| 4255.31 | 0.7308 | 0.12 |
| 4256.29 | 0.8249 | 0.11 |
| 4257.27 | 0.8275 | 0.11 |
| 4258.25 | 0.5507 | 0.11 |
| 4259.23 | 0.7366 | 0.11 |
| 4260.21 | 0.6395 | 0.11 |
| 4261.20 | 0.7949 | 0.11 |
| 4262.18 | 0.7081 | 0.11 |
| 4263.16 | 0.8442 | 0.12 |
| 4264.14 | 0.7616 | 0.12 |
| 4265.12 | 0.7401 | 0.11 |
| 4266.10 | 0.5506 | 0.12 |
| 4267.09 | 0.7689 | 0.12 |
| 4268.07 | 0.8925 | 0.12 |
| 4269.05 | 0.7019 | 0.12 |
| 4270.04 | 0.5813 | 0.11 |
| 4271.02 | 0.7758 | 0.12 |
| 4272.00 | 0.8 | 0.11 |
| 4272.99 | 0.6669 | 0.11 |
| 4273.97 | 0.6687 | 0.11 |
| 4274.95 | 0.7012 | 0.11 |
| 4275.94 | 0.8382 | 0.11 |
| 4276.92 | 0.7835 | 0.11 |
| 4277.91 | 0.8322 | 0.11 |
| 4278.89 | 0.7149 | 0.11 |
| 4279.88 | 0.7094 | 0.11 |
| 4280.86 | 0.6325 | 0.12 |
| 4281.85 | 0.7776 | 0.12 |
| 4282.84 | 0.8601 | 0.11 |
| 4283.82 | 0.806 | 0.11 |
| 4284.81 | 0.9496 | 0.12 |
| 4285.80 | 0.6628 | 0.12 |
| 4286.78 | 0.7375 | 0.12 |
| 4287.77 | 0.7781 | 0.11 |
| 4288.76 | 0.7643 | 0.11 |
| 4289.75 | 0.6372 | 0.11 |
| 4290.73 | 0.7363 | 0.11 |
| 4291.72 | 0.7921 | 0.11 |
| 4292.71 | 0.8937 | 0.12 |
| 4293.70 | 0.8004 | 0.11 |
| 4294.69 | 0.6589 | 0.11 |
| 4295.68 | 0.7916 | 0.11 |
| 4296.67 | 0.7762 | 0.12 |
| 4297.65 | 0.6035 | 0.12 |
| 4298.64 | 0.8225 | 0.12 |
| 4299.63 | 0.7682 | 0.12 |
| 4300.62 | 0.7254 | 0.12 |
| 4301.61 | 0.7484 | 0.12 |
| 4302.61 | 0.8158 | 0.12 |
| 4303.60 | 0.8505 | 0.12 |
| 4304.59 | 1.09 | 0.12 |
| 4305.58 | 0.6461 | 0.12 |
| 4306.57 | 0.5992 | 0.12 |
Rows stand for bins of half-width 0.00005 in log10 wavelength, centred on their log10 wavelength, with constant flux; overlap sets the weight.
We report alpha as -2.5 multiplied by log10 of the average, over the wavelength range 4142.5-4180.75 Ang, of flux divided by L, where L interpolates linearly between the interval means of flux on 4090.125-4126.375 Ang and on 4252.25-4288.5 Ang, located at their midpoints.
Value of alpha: 0.02 mag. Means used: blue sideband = 0.836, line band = 0.79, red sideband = 0.742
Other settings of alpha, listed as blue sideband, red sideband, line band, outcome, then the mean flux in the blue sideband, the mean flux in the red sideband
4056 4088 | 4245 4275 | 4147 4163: 0.06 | 0.844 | 0.736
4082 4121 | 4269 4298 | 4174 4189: 0.08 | 0.839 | 0.749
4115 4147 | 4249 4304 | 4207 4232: 0.07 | 0.822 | 0.753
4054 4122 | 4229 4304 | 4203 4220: 0.07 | 0.836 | 0.757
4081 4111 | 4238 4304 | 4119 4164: 0.04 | 0.847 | 0.753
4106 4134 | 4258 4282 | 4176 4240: 0.02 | 0.813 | 0.728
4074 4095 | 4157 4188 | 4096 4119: 0.04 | 0.889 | 0.778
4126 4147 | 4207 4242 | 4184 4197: 0.06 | 0.812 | 0.757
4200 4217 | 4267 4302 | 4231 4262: -0.04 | 0.717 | 0.754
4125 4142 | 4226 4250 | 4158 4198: 0.01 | 0.791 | 0.761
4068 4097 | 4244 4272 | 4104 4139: 0.04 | 0.875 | 0.738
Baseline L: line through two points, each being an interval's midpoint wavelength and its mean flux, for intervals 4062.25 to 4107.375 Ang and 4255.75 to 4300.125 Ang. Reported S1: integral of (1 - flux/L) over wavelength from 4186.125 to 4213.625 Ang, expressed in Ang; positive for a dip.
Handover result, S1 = 2.1 Ang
